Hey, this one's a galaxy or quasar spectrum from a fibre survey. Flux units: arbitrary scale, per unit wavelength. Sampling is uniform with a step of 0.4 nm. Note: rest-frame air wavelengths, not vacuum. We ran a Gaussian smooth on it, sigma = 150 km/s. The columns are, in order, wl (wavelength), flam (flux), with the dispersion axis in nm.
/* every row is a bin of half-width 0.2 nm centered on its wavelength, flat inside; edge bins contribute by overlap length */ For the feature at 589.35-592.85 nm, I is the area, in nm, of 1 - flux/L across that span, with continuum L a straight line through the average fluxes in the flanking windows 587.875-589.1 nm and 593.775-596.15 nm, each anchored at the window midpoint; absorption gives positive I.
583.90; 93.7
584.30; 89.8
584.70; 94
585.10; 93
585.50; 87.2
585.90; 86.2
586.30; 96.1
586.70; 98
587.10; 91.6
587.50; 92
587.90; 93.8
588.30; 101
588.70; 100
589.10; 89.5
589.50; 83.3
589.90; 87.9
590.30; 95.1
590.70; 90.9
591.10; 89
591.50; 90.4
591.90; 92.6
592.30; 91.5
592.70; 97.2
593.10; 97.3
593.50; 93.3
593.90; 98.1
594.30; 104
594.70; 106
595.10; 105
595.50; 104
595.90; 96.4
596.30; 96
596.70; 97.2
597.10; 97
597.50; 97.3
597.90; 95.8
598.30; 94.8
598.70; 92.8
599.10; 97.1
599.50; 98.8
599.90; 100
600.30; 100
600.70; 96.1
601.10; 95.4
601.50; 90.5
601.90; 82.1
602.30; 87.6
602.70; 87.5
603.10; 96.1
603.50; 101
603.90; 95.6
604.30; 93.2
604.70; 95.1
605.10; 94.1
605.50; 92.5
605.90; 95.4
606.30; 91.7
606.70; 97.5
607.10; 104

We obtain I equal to 0.30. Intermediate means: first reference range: 97.5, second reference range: 102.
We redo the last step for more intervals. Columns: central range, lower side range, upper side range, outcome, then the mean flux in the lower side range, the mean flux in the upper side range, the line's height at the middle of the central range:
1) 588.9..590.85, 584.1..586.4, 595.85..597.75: 0.08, 90.8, 96.8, 93.2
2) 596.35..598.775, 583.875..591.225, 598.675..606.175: -0.06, 92.2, 94.3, 93.6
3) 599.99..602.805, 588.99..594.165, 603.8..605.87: 0.06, 92.2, 94.1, 93.6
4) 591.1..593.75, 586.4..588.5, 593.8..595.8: 0.19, 95.3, 103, 101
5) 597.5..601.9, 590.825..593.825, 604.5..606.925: -0.08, 93.2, 94.5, 93.9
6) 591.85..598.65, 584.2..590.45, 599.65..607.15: -0.33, 92.4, 94.3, 93.4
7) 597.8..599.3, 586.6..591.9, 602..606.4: -0.03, 92.4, 93.4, 93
